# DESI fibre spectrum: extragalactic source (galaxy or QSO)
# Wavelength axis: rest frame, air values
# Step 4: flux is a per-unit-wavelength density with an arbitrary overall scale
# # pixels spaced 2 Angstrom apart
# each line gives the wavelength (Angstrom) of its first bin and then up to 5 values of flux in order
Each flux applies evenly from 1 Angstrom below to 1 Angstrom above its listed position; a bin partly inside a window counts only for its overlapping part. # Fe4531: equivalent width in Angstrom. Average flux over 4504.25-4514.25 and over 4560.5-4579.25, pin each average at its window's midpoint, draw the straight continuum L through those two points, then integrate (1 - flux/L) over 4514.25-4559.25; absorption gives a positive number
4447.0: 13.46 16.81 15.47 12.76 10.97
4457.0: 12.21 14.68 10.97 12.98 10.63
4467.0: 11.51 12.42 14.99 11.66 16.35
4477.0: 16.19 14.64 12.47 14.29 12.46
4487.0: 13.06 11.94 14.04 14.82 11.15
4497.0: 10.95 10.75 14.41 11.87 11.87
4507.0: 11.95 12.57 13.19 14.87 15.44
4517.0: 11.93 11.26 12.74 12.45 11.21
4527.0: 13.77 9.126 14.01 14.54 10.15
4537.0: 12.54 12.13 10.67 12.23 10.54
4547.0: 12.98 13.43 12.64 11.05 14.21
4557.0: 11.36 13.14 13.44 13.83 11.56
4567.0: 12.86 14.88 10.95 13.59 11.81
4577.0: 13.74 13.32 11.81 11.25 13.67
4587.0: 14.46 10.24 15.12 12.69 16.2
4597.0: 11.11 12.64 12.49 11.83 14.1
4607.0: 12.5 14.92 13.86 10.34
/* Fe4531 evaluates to 2.4 Angstrom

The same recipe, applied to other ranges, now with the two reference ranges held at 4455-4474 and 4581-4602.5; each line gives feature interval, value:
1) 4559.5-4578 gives -0.23 Angstrom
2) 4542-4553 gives 0.41 Angstrom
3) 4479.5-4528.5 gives -0.68 Angstrom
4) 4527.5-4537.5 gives 0.41 Angstrom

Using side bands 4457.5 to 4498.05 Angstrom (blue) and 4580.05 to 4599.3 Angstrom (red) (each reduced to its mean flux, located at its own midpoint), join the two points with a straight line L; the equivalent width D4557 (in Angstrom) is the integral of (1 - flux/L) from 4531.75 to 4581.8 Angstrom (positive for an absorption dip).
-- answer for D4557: 1.7 Angstrom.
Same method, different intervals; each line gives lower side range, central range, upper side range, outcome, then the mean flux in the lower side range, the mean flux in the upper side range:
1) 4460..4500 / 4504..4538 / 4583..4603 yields 1.0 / 12.9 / 13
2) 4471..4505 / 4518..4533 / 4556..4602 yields 0.9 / 13.2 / 12.9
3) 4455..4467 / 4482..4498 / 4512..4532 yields -0.6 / 12.1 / 12.7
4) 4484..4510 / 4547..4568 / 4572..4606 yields 0.0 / 12.4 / 12.9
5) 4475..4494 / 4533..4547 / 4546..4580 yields 1.5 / 13.9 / 12.9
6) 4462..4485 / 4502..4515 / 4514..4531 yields -0.3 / 13.4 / 12.3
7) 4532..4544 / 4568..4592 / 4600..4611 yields -0.2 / 12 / 13.2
